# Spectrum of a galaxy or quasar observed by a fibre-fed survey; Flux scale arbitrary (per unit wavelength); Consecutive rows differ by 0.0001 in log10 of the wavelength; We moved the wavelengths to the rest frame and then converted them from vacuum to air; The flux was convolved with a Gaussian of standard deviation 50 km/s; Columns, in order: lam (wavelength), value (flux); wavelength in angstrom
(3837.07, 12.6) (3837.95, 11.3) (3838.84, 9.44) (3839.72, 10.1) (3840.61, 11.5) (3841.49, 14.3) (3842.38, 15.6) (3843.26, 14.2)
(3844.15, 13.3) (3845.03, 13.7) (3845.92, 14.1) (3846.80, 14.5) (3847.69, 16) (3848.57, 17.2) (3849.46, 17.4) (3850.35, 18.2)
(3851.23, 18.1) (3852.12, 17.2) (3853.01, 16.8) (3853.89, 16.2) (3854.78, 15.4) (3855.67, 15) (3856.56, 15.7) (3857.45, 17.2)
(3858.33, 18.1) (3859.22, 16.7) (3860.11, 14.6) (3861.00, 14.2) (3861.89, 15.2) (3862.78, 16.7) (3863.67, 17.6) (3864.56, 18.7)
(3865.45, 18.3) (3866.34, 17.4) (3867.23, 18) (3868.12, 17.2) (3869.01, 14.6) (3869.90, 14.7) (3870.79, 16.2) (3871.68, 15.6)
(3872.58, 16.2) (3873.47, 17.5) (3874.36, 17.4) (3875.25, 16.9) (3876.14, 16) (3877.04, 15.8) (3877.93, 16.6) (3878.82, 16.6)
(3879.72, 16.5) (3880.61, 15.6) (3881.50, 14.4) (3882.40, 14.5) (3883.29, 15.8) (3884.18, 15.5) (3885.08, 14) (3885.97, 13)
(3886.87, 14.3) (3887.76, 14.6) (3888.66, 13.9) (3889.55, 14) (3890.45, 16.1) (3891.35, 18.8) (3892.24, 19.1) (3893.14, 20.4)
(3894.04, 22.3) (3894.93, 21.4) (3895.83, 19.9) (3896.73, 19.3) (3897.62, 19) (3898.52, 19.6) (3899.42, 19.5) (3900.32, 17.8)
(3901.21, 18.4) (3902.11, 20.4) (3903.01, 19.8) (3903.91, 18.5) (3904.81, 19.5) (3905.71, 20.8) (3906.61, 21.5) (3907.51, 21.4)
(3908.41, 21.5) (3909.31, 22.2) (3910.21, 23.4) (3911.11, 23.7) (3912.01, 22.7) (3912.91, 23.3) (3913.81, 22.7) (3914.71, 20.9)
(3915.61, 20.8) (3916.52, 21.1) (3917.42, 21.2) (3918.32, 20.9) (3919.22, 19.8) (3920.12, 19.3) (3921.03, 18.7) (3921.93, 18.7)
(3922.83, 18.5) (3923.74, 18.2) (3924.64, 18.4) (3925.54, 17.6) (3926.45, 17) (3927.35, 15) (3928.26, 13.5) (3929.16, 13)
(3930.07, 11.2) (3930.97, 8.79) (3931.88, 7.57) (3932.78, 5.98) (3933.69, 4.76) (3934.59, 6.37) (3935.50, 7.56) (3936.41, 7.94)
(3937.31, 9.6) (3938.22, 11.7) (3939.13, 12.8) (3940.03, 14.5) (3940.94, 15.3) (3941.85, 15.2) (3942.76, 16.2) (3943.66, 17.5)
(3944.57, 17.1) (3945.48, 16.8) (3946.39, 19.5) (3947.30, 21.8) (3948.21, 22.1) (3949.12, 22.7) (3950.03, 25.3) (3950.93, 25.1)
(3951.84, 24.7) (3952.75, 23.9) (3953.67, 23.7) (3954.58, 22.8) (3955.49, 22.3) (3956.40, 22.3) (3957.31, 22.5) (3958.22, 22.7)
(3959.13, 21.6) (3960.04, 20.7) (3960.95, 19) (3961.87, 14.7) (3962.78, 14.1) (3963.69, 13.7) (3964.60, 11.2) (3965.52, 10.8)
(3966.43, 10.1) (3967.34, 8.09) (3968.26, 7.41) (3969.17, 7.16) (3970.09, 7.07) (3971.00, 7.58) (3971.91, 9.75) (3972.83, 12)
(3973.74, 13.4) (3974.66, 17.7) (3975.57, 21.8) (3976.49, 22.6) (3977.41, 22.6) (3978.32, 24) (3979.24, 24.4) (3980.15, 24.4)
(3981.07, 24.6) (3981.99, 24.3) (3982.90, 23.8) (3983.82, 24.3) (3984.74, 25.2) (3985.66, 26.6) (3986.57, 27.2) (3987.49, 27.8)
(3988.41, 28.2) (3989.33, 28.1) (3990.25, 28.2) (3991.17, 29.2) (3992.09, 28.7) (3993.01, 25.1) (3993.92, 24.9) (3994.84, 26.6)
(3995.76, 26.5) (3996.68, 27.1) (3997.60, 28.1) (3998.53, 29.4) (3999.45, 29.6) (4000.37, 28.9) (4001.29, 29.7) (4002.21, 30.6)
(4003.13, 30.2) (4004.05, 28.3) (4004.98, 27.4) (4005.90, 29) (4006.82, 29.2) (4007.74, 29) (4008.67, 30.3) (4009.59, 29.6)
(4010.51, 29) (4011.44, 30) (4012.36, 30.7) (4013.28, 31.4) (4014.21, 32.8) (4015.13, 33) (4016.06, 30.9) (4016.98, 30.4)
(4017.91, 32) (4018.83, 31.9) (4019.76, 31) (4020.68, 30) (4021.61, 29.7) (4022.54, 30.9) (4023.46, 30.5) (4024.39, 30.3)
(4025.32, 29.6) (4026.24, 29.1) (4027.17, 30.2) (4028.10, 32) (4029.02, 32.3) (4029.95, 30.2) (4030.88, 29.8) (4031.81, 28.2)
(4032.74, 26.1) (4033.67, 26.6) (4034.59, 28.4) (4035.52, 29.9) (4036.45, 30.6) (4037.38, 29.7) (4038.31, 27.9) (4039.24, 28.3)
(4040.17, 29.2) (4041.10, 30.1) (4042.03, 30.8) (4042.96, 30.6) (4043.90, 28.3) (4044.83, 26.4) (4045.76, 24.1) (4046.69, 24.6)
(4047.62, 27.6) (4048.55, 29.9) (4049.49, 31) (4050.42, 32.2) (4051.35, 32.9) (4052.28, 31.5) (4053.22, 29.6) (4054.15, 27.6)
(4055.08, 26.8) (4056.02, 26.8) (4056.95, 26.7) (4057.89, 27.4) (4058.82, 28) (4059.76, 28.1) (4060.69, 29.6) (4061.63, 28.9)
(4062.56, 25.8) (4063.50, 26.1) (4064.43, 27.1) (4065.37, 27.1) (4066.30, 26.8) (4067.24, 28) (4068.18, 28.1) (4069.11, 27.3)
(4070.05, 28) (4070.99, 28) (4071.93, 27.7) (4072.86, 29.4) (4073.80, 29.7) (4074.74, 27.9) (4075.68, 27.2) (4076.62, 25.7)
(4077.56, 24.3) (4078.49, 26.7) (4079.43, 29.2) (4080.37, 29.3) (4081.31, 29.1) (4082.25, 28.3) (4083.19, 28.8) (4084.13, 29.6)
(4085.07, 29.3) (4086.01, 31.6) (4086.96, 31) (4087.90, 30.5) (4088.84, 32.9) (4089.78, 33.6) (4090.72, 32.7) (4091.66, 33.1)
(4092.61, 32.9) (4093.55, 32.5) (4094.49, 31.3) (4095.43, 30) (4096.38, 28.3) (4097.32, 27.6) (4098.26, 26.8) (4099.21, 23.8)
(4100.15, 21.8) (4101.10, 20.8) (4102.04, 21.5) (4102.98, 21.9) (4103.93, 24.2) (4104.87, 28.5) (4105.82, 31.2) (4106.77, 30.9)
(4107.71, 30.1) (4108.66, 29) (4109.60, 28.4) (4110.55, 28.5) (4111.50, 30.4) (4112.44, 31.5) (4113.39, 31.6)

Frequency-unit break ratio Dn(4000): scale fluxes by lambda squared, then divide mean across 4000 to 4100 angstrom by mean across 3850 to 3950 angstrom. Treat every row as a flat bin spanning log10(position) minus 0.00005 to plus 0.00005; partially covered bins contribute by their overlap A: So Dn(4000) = 1.85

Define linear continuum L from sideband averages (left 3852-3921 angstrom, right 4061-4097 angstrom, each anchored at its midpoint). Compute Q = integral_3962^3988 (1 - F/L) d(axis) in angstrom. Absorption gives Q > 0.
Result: 6.3 angstrom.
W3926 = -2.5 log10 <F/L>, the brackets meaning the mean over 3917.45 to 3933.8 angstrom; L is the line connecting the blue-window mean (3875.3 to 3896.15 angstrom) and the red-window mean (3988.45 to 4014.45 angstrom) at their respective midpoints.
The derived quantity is 0.328 mag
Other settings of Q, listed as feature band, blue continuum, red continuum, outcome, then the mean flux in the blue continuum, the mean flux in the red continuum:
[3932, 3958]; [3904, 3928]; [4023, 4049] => 6.4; 20.3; 29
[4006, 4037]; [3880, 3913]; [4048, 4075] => -4.9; 18.6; 28.4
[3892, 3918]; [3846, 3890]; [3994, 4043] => -1.8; 16.1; 29.6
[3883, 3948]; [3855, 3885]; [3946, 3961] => 8.0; 16.2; 22.6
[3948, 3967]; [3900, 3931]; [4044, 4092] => 1.8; 19.3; 28.6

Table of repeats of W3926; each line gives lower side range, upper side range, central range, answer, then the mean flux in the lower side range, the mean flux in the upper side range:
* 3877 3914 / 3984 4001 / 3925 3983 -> 0.42 mag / 18.5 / 27.5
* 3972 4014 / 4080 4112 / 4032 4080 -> -0.01 mag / 26.3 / 28.8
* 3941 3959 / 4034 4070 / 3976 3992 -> -0.09 mag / 21.2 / 28.4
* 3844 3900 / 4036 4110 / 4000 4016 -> -0.21 mag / 16.6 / 28.4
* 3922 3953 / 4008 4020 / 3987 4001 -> -0.04 mag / 15.4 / 31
